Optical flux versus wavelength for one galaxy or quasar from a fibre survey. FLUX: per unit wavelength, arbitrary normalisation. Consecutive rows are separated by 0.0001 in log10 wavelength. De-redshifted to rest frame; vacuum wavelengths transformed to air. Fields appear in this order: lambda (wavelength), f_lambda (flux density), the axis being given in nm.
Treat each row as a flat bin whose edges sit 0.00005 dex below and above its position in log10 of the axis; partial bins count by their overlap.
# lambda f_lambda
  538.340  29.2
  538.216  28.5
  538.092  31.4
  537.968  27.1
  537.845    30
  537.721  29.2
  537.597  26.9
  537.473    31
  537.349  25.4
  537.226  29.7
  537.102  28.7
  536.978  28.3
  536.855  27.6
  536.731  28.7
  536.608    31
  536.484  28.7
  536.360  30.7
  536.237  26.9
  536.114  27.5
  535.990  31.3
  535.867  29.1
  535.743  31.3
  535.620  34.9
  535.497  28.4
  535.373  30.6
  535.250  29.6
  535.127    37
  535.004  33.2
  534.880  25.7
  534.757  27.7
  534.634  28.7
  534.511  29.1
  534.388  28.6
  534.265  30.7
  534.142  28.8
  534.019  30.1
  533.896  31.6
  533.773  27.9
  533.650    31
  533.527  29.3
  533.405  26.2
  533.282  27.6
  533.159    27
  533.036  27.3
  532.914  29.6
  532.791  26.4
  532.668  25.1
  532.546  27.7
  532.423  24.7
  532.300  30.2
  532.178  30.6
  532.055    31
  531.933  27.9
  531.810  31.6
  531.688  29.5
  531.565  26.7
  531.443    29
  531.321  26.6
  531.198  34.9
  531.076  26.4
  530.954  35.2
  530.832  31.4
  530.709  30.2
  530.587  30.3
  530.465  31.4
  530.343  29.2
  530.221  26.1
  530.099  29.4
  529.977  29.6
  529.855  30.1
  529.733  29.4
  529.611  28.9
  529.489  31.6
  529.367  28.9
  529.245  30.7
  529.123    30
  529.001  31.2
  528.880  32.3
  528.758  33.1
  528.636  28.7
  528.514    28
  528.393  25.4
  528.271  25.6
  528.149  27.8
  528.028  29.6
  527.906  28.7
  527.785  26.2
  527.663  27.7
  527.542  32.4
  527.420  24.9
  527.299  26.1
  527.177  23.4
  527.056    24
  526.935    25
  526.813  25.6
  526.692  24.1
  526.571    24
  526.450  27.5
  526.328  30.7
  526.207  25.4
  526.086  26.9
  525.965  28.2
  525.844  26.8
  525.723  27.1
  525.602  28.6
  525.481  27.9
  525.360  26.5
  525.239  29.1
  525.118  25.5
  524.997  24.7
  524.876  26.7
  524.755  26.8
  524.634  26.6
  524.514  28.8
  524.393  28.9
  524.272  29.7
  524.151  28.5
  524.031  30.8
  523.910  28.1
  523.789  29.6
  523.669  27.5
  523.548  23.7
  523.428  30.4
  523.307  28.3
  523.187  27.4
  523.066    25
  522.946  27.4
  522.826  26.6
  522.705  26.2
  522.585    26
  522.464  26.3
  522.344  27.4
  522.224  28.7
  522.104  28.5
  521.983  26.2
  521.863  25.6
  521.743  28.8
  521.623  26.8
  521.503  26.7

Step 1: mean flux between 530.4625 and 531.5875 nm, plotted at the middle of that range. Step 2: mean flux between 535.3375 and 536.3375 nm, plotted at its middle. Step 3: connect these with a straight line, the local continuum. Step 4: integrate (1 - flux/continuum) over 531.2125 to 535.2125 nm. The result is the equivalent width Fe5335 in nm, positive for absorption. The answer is 0.16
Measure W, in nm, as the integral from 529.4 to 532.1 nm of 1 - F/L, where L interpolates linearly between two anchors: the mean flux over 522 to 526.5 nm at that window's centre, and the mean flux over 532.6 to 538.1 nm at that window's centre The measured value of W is -0.13 nm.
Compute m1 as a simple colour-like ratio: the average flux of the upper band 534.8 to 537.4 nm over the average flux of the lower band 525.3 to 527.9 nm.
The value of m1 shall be 1.1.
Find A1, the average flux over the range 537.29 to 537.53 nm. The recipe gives 28.1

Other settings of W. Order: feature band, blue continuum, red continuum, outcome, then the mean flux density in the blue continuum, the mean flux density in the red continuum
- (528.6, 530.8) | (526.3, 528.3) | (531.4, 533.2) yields -0.22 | 26.6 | 28.3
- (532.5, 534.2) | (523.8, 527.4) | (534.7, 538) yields 0.03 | 27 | 29.5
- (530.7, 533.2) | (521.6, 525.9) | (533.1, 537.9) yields -0.02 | 27.4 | 29.4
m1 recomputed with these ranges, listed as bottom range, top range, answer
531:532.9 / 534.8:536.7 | 1.06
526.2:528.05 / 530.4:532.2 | 1.14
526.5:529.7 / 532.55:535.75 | 1.05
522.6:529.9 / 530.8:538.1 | 1.05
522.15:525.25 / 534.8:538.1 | 1.08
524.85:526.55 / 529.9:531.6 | 1.10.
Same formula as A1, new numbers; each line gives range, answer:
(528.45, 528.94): 30.5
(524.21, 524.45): 29.2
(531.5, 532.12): 29.3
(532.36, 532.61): 26.2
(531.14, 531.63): 29.2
